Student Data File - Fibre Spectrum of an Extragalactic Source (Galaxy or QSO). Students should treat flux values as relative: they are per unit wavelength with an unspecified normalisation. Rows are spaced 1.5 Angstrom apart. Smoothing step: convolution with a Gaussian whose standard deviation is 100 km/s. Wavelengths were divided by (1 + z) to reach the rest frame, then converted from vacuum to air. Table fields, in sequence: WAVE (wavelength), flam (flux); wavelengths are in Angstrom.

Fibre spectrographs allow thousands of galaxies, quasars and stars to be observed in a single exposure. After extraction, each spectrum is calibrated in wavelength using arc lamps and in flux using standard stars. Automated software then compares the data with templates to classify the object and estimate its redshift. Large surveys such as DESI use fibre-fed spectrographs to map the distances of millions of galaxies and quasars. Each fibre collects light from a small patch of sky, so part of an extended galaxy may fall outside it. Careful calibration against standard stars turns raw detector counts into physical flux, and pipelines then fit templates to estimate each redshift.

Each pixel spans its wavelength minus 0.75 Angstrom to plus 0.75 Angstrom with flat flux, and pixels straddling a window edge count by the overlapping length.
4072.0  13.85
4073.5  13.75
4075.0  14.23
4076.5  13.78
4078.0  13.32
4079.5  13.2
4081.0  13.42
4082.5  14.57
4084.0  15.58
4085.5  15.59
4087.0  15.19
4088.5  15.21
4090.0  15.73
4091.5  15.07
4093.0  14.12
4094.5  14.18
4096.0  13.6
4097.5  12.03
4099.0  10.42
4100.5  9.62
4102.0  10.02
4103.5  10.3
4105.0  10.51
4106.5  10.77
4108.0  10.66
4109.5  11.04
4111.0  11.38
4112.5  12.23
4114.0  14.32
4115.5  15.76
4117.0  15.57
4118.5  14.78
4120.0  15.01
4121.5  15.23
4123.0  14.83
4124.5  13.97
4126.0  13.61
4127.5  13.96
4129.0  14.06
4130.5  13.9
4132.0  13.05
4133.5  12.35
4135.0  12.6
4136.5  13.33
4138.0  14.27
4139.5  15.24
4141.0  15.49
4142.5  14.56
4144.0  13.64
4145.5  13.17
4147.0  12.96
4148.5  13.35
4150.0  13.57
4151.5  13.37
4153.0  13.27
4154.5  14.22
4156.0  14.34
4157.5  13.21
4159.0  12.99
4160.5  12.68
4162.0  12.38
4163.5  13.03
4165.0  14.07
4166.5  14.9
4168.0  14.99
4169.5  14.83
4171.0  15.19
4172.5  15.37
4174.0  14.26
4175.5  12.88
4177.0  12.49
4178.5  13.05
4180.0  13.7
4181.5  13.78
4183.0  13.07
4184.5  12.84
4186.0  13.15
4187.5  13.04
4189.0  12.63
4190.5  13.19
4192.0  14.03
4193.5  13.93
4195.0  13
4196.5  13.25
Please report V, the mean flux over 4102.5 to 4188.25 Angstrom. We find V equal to 13.5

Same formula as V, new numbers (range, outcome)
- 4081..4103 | 13.6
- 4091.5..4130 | 12.9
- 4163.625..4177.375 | 14.3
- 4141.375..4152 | 13.6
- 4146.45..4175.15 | 13.8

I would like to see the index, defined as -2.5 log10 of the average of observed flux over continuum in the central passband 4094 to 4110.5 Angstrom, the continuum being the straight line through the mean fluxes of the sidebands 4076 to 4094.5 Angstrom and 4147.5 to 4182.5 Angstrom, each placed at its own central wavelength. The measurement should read 0.28 mag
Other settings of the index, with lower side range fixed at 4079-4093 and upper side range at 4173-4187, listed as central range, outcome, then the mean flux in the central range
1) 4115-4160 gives 0.001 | 14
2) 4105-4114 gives 0.255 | 11.4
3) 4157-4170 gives -0.009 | 13.7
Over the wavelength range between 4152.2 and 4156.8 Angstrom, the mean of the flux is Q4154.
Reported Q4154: 13.9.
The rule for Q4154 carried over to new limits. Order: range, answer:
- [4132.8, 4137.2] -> 12.8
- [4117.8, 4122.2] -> 15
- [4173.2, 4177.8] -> 13.2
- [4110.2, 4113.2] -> 11.8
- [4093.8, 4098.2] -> 13.3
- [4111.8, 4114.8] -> 13.3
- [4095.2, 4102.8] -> 11.2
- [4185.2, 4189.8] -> 12.9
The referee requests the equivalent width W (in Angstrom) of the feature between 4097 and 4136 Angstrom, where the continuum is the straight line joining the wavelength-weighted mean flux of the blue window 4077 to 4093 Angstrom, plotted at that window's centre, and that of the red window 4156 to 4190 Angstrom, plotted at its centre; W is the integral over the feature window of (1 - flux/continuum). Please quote 4.0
